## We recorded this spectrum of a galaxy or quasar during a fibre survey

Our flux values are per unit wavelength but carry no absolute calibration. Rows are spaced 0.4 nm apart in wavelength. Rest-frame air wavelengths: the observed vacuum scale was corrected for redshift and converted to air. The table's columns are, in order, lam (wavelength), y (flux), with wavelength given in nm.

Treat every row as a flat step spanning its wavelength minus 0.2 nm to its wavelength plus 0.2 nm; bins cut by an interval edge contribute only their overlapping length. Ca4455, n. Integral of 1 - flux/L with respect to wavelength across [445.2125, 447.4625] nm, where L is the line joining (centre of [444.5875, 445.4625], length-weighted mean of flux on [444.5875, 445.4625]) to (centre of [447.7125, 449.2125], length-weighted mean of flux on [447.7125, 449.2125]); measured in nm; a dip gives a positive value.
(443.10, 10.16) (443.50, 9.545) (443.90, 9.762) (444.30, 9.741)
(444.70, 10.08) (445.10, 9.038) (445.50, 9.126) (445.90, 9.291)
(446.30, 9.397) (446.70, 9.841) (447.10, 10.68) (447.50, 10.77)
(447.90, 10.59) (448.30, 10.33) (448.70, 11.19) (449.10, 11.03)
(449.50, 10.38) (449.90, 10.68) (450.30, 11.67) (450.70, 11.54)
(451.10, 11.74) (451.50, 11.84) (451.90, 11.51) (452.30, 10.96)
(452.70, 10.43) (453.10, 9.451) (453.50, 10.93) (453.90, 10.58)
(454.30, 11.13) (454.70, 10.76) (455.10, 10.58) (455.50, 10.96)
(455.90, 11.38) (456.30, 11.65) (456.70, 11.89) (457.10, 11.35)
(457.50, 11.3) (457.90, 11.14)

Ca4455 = 0.05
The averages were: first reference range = 9.43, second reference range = 10.8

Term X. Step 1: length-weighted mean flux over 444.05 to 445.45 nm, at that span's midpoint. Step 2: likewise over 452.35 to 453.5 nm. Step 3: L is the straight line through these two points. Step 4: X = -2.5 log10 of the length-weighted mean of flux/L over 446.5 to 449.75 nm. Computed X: -0.08 mag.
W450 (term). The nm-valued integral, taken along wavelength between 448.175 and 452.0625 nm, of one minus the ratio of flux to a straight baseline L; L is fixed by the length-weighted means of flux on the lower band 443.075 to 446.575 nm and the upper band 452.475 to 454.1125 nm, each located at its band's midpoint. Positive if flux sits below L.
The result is -0.44 nm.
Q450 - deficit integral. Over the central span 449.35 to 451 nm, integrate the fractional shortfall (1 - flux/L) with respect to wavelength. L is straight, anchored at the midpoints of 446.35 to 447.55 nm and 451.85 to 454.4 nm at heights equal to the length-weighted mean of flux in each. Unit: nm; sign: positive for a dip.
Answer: -0.10 nm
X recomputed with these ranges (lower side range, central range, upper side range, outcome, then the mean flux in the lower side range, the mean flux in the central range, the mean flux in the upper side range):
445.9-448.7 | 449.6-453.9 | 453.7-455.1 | -0.04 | 10.3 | 11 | 10.8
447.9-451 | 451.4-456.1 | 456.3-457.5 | 0.05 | 11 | 10.9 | 11.6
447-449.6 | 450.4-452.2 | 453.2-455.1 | -0.09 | 10.7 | 11.6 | 10.7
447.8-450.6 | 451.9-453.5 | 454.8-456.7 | 0.05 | 10.9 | 10.5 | 11.2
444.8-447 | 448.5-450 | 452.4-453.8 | -0.10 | 9.43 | 10.8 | 10.3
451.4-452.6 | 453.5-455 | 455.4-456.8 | 0.06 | 11.3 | 10.8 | 11.5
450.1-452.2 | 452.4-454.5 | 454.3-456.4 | 0.08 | 11.6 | 10.5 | 11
